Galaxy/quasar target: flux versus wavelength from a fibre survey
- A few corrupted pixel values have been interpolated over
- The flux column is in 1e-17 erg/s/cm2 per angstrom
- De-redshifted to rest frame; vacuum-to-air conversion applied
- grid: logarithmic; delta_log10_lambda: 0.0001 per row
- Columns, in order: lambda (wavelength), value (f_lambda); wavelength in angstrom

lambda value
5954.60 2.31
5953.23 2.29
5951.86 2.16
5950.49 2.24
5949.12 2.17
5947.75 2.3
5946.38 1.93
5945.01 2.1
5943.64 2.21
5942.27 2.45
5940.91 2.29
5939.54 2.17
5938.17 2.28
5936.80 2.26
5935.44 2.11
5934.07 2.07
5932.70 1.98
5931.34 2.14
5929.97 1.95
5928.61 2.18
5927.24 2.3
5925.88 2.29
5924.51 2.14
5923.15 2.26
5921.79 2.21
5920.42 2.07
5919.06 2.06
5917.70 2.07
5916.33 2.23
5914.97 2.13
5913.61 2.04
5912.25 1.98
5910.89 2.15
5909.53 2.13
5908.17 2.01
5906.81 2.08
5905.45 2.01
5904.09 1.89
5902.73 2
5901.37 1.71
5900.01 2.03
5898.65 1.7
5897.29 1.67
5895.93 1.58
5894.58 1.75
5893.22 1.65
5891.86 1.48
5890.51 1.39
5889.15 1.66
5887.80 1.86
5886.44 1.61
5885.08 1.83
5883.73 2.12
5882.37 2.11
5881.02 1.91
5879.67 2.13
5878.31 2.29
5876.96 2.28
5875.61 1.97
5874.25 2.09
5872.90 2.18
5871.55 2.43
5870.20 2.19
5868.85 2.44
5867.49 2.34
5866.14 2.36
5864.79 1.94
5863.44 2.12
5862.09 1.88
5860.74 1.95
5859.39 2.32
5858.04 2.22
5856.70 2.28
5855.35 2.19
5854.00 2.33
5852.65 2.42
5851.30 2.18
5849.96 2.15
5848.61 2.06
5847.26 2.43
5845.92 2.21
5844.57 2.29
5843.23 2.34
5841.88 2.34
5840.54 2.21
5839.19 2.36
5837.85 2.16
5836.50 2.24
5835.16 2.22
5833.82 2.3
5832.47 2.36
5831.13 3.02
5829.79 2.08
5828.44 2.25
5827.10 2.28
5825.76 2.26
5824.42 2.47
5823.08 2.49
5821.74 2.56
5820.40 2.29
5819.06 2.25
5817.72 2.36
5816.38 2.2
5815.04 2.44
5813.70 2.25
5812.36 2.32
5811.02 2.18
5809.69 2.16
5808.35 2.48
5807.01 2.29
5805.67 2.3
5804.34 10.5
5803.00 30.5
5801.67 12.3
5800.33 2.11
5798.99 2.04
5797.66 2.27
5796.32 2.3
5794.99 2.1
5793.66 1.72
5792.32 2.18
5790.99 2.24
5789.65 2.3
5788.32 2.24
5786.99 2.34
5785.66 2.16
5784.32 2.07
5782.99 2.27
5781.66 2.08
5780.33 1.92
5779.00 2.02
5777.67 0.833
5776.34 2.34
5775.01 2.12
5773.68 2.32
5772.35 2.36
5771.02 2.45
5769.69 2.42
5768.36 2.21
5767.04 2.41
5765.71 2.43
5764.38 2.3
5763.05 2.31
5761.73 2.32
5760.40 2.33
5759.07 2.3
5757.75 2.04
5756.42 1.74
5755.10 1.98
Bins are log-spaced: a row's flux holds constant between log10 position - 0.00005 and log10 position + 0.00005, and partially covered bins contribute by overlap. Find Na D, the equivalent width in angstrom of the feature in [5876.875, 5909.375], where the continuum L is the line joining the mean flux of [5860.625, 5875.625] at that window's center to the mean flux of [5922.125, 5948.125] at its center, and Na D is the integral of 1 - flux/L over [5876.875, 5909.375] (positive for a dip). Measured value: 4.7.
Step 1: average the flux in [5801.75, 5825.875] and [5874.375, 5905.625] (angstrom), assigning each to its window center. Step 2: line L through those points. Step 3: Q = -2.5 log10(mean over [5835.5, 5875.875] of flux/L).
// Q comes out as 0.34 mag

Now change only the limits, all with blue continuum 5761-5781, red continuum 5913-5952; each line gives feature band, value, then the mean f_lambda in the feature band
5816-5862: -0.06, 2.29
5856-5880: -0.01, 2.19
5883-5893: 0.26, 1.71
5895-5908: 0.17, 1.86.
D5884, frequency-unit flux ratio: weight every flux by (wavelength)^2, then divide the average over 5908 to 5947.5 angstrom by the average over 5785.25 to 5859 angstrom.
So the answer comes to 0.7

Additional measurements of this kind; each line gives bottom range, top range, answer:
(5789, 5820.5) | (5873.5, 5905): 0.46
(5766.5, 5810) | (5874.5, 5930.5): 0.57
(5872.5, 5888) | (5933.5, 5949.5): 1.10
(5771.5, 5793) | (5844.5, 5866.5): 1.06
